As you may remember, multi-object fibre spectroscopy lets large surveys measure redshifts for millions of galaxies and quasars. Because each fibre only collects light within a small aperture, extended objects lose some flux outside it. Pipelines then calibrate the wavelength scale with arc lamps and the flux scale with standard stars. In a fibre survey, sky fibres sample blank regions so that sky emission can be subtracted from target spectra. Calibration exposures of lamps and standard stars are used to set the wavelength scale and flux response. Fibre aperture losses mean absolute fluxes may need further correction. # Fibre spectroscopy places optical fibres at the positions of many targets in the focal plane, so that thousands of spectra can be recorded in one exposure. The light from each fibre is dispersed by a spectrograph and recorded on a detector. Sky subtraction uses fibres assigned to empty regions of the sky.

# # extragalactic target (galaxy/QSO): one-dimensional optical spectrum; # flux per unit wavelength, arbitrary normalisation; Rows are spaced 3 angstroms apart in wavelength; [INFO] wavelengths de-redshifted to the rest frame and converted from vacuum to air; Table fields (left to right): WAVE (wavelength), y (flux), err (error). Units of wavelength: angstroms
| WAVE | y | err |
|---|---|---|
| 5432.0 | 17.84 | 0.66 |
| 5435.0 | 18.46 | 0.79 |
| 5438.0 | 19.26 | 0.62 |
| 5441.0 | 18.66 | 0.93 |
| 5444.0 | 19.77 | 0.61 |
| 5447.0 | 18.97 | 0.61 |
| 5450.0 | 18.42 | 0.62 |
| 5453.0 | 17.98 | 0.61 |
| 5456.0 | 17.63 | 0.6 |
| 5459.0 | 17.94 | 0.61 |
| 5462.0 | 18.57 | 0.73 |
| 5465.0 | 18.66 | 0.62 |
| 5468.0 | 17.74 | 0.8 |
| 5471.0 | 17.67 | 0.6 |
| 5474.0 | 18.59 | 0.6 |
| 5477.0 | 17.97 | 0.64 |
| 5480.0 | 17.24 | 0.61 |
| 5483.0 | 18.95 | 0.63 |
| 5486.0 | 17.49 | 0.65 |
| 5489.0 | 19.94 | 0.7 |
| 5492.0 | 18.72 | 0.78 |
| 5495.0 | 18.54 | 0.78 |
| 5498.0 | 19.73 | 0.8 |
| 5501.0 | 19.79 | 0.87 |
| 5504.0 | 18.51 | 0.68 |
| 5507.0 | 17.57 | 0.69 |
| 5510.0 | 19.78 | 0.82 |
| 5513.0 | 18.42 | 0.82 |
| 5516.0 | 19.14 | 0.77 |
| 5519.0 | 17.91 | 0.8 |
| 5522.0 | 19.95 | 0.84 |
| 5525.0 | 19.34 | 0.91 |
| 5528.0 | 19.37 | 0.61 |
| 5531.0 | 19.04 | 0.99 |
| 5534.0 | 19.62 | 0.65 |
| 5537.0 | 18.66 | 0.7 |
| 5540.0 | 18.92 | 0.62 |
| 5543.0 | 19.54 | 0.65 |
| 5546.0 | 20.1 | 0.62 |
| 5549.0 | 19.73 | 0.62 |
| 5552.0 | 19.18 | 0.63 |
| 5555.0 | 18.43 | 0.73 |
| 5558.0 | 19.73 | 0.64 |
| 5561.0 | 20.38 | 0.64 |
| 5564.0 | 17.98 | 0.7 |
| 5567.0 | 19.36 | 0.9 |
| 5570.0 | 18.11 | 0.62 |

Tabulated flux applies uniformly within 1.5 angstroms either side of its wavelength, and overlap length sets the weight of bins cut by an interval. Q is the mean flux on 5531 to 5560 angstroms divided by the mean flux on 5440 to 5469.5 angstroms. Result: 1.05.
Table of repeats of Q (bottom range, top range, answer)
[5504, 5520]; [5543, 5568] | 1.04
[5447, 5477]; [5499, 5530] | 1.05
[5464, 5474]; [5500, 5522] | 1.04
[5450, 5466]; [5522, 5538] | 1.06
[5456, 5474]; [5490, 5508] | 1.04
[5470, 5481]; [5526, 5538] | 1.07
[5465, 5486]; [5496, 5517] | 1.05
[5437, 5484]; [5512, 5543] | 1.04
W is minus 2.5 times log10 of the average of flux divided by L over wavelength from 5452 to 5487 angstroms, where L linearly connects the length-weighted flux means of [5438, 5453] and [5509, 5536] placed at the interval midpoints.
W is 0.05 mag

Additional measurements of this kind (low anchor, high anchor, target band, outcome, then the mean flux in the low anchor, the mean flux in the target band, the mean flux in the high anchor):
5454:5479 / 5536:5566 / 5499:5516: -0.012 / 18.1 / 18.9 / 19.3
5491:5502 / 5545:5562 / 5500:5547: 0.016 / 19.2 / 19.1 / 19.6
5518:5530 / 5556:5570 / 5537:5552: -0.014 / 19.2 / 19.4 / 19.2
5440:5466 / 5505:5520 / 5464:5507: 0.003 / 18.5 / 18.5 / 18.6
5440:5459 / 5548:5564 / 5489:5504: -0.018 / 18.5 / 19.2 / 19.3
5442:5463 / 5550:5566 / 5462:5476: 0.022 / 18.5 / 18.2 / 19.2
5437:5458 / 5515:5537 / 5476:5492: 0.030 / 18.6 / 18.4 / 19.2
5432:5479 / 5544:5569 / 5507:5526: 0.000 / 18.4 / 19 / 19.3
